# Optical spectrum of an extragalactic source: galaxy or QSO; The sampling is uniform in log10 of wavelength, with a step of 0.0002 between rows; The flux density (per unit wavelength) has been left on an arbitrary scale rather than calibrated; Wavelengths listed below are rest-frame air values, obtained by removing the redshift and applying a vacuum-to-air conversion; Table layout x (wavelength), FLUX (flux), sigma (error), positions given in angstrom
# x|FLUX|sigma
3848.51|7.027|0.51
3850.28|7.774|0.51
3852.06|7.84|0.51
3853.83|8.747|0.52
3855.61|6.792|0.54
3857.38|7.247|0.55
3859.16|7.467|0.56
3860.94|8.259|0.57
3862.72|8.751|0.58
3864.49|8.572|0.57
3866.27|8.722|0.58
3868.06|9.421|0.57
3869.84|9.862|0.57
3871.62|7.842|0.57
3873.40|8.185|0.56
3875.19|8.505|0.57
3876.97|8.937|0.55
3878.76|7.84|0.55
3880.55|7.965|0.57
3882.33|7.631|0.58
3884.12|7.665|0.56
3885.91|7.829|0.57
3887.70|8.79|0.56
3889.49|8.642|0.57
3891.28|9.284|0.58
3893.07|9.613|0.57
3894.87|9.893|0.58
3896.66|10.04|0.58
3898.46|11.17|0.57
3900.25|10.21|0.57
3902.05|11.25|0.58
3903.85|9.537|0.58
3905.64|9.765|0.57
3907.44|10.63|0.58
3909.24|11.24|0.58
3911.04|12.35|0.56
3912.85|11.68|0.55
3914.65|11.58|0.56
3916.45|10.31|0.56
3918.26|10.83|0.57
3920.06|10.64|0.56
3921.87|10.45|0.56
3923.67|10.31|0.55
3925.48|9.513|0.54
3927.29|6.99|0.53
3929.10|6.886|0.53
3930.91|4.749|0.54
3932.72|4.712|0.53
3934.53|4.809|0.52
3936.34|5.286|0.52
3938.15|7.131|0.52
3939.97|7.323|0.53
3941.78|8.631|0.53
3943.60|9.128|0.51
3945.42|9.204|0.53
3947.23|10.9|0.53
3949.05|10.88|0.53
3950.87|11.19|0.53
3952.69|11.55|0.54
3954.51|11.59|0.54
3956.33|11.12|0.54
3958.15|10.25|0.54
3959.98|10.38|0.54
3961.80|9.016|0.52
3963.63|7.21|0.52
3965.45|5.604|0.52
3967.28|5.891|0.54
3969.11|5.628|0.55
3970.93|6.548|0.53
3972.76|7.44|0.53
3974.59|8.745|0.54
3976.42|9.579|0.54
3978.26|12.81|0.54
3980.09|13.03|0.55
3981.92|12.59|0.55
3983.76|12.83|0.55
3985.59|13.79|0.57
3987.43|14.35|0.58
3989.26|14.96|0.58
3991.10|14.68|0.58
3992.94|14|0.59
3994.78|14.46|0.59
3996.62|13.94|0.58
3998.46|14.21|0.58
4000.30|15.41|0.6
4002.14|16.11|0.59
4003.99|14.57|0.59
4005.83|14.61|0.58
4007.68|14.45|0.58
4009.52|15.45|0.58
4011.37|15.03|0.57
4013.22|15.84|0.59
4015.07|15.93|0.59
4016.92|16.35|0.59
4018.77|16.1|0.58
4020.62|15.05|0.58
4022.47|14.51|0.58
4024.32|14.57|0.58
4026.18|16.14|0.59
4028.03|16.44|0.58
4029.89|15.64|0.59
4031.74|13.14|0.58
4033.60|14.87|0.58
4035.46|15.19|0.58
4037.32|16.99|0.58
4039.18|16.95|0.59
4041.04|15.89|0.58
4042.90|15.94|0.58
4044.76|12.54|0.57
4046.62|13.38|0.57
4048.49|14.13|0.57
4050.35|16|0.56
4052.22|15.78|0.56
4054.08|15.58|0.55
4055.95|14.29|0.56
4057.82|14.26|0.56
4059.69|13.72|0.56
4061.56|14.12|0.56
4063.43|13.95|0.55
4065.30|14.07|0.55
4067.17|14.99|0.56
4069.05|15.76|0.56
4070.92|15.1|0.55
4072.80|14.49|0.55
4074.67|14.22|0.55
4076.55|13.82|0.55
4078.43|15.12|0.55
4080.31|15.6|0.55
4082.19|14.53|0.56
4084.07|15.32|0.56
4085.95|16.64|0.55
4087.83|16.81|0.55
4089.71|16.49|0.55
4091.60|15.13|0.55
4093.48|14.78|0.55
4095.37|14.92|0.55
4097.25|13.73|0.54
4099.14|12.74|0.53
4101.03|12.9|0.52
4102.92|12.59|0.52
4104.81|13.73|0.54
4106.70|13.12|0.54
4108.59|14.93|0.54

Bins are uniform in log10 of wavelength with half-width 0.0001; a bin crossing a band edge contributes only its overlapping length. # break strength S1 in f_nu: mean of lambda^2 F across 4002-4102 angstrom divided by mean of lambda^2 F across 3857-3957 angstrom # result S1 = 1.8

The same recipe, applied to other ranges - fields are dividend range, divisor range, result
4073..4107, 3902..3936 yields 1.72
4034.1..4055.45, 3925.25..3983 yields 1.85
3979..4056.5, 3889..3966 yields 1.66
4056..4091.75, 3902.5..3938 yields 1.78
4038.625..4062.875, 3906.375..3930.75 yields 1.57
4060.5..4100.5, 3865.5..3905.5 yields 1.81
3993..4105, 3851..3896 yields 1.93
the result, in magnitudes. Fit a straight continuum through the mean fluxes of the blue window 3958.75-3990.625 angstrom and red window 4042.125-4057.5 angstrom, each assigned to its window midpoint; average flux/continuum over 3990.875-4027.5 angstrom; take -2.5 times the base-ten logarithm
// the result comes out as -0.23 mag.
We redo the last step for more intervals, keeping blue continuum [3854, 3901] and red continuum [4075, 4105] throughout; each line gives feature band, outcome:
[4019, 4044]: -0.188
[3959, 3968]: 0.400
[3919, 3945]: 0.309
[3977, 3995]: -0.163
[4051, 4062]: -0.072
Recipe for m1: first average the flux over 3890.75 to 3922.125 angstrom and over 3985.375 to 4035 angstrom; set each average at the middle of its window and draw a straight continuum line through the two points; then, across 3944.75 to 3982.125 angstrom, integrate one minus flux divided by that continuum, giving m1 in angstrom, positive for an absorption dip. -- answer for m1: 10.0 angstrom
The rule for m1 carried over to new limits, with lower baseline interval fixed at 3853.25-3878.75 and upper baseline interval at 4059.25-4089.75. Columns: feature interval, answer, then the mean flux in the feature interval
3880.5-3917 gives -1.9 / 9.91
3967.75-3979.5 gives 3.3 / 8.49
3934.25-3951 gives 3.7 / 8.46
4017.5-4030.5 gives -2.1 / 15.5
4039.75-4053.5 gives -0.8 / 14.9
